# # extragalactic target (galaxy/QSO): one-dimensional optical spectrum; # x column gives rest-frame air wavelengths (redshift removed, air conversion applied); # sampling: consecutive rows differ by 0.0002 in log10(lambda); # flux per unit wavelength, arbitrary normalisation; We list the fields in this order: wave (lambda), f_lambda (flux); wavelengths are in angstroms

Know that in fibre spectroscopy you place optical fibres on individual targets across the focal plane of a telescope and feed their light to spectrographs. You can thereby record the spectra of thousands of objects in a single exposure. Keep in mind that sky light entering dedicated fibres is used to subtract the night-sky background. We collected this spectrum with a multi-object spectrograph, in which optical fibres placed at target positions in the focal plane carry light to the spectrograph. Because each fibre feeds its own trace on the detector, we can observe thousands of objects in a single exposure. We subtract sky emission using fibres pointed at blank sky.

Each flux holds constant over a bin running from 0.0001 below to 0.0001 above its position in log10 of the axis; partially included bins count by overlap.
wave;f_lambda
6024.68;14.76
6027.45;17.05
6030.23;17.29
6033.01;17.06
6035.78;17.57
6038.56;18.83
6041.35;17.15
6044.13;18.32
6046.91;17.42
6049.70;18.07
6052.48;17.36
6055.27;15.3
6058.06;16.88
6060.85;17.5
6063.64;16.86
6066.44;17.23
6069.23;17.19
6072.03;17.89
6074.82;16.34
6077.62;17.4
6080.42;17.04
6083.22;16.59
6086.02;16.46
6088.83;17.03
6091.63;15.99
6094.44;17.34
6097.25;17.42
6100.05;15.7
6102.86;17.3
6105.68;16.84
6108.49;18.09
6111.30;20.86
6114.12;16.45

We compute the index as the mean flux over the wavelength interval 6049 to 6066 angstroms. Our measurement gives 17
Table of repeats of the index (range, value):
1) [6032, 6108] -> 17.1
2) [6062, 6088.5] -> 17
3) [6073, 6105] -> 16.8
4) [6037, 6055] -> 17.7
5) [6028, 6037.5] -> 17.3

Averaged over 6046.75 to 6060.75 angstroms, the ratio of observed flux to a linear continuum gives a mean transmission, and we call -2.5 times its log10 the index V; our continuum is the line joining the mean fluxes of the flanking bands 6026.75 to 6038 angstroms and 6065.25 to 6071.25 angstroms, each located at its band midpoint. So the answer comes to 0.019 mag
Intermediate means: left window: 17.4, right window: 17.3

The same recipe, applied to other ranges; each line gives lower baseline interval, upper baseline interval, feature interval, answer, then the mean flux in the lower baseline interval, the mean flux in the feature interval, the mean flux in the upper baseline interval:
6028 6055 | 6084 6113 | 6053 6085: 0.031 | 17.6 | 16.9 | 17.3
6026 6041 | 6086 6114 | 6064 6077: 0.016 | 17.5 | 17.2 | 17.3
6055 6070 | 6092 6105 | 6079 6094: 0.014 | 16.9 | 16.7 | 16.8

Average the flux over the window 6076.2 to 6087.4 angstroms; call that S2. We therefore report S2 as 16.9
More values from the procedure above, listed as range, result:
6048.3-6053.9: 17.7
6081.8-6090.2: 16.7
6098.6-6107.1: 16.6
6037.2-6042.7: 18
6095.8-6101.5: 16.6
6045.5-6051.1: 17.8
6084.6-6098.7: 16.8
